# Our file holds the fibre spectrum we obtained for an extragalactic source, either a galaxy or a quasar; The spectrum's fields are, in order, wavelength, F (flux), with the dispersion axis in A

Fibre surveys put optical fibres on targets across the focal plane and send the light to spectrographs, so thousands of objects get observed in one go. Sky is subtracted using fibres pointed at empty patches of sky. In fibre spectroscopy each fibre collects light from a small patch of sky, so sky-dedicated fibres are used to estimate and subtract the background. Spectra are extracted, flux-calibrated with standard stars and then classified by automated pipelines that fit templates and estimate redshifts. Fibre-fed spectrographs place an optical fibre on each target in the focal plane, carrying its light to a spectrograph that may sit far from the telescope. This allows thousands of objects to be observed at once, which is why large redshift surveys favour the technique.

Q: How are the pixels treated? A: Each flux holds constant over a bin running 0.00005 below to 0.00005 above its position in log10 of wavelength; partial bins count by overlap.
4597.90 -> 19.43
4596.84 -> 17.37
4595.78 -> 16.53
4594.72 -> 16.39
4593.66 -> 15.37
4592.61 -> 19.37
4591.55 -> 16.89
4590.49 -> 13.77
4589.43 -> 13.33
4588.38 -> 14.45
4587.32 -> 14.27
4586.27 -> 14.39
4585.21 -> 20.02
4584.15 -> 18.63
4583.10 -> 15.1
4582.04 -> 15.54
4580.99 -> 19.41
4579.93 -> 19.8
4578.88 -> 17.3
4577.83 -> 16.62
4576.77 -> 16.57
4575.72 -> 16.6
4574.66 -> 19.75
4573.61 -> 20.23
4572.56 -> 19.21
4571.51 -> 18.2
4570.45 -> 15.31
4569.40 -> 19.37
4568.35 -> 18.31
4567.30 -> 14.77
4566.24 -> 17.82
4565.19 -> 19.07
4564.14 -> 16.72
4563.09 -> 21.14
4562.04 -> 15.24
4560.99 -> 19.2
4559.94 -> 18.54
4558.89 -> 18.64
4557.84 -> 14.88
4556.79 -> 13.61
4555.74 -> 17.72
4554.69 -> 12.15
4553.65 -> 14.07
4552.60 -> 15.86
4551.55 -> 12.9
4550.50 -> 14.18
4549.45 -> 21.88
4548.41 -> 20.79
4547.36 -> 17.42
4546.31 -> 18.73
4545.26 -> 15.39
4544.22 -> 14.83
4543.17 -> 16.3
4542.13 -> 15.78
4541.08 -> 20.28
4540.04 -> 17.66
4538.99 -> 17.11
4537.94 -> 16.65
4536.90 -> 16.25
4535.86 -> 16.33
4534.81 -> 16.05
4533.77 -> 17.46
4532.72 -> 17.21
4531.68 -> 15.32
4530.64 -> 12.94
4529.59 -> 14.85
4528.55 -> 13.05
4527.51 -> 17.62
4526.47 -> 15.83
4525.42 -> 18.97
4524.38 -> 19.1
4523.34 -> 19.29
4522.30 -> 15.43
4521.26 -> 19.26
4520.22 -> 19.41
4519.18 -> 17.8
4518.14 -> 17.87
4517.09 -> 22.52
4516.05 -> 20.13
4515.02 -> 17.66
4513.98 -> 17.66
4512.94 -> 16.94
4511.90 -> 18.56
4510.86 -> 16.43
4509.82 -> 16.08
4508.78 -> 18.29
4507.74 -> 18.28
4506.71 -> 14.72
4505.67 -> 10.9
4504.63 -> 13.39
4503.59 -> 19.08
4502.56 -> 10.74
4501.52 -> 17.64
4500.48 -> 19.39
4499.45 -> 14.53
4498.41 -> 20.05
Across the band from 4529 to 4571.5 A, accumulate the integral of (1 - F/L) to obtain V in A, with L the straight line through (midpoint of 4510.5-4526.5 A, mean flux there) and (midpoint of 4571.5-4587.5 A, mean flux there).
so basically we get 3.0 A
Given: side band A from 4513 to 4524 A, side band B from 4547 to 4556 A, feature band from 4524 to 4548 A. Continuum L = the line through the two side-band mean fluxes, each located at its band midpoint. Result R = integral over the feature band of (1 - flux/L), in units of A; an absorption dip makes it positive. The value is 1.1 A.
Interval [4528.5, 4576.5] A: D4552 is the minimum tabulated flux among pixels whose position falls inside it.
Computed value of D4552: 12.15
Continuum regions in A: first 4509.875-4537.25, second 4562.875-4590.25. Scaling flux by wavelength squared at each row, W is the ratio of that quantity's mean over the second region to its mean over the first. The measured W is 1.02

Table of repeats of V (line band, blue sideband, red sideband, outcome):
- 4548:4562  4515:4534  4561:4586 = 1.01 A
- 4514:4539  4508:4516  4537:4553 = 0.11 A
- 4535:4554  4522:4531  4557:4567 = 0.28 A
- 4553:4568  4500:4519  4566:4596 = 0.27 A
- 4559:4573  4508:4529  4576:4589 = -0.68 A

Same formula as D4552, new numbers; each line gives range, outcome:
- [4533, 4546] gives 14.83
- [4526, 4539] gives 12.94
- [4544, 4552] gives 12.9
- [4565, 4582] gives 14.77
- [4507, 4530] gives 13.05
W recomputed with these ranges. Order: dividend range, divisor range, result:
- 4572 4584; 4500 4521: 1.07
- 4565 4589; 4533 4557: 1.07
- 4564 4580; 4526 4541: 1.12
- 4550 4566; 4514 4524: 0.88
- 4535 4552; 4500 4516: 1.05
